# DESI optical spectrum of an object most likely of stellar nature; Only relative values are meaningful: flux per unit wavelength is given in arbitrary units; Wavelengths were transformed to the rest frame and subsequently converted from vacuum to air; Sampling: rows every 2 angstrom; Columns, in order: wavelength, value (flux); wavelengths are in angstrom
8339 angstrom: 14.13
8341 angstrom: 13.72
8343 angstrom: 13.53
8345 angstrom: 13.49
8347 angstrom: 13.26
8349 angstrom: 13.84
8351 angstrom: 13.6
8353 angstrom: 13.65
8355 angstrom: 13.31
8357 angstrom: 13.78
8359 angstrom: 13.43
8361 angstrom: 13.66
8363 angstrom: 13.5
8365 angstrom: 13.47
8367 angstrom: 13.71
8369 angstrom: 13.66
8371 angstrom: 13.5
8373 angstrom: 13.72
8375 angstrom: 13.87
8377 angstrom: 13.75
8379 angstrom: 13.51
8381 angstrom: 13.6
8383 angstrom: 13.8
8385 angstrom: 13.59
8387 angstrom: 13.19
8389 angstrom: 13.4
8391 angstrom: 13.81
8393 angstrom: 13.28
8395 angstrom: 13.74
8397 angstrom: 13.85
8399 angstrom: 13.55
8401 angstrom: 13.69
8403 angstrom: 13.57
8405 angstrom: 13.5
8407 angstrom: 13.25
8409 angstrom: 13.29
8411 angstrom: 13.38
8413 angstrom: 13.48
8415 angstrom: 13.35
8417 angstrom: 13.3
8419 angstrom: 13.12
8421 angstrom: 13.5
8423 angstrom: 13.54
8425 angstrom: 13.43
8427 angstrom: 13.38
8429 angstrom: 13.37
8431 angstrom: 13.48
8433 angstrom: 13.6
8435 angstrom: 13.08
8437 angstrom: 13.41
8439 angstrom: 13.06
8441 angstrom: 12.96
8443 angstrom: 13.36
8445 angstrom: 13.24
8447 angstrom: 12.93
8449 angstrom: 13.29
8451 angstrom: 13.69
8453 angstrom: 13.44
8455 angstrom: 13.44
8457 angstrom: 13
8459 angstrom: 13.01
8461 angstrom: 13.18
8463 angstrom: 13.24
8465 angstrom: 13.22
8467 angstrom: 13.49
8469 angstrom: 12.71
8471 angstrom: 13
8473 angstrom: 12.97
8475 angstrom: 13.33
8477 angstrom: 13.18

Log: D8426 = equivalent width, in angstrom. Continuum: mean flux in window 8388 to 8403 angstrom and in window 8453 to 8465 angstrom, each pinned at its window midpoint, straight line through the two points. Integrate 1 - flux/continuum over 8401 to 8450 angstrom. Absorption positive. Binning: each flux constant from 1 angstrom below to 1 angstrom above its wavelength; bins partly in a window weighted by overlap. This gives 0.3 angstrom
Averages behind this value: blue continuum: 13.6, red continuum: 13.2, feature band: 13.3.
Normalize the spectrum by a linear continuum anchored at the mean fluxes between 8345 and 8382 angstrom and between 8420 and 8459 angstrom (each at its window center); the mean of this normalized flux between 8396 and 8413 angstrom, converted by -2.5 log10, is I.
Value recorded -0.005 mag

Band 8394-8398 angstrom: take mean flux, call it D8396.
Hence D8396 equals 13.8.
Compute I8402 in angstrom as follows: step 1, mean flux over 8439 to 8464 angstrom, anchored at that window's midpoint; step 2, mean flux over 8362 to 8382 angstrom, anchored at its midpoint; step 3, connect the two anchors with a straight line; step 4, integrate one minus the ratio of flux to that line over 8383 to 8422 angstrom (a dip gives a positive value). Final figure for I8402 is 0.0 angstrom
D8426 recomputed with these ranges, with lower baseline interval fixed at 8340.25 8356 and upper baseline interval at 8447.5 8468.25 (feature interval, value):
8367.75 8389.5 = -0.2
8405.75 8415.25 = 0.0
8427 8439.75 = 0.0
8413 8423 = 0.0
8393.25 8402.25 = -0.2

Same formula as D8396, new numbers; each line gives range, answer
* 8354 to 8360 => 13.5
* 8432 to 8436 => 13.3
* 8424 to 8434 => 13.5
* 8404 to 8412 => 13.4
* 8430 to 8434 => 13.5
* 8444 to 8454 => 13.3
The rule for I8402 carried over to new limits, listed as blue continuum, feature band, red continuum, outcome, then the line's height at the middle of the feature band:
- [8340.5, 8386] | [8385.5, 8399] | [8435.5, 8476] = -0.1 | 13.5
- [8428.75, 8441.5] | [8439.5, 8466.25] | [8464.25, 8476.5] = -0.1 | 13.2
